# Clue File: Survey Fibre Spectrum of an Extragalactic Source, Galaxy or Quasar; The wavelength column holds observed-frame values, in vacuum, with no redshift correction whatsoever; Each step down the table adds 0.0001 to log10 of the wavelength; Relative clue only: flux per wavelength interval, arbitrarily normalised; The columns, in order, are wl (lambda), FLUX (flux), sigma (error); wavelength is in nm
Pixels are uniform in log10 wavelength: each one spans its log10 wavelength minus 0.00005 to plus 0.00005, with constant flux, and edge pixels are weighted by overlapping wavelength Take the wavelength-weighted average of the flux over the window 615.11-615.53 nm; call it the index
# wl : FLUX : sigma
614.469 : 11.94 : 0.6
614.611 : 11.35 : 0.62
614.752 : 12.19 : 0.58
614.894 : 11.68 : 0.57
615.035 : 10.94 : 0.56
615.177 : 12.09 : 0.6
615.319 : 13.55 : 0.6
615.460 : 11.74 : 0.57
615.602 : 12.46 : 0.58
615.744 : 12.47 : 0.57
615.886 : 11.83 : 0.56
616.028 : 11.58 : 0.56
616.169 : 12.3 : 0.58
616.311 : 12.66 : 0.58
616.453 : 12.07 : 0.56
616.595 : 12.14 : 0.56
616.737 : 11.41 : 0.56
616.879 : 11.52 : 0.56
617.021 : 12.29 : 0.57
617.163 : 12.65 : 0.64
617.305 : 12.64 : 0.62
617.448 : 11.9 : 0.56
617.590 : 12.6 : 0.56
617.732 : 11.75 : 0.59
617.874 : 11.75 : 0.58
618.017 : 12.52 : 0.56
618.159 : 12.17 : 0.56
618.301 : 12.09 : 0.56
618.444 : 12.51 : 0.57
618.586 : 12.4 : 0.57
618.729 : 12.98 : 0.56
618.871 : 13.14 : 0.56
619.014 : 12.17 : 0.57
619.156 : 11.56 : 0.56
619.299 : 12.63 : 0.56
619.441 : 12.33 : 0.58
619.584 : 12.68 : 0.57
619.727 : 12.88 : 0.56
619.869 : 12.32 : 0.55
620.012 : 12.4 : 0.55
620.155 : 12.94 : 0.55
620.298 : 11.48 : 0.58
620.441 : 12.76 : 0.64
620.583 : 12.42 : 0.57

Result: 12.5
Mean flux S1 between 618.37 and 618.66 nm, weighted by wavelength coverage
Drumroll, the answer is 12.4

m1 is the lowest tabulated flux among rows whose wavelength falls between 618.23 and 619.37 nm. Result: 11.56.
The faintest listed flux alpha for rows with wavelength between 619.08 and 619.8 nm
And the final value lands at 11.56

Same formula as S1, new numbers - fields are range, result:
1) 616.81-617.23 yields 12.2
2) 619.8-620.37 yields 12.3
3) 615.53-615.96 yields 12.2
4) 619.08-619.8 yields 12.4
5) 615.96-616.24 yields 12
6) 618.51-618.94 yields 12.8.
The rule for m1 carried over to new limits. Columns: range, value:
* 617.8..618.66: 11.75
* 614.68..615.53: 10.94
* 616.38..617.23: 11.41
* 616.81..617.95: 11.52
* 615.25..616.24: 11.58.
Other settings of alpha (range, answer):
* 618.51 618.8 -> 12.4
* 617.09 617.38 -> 12.64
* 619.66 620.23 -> 12.32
